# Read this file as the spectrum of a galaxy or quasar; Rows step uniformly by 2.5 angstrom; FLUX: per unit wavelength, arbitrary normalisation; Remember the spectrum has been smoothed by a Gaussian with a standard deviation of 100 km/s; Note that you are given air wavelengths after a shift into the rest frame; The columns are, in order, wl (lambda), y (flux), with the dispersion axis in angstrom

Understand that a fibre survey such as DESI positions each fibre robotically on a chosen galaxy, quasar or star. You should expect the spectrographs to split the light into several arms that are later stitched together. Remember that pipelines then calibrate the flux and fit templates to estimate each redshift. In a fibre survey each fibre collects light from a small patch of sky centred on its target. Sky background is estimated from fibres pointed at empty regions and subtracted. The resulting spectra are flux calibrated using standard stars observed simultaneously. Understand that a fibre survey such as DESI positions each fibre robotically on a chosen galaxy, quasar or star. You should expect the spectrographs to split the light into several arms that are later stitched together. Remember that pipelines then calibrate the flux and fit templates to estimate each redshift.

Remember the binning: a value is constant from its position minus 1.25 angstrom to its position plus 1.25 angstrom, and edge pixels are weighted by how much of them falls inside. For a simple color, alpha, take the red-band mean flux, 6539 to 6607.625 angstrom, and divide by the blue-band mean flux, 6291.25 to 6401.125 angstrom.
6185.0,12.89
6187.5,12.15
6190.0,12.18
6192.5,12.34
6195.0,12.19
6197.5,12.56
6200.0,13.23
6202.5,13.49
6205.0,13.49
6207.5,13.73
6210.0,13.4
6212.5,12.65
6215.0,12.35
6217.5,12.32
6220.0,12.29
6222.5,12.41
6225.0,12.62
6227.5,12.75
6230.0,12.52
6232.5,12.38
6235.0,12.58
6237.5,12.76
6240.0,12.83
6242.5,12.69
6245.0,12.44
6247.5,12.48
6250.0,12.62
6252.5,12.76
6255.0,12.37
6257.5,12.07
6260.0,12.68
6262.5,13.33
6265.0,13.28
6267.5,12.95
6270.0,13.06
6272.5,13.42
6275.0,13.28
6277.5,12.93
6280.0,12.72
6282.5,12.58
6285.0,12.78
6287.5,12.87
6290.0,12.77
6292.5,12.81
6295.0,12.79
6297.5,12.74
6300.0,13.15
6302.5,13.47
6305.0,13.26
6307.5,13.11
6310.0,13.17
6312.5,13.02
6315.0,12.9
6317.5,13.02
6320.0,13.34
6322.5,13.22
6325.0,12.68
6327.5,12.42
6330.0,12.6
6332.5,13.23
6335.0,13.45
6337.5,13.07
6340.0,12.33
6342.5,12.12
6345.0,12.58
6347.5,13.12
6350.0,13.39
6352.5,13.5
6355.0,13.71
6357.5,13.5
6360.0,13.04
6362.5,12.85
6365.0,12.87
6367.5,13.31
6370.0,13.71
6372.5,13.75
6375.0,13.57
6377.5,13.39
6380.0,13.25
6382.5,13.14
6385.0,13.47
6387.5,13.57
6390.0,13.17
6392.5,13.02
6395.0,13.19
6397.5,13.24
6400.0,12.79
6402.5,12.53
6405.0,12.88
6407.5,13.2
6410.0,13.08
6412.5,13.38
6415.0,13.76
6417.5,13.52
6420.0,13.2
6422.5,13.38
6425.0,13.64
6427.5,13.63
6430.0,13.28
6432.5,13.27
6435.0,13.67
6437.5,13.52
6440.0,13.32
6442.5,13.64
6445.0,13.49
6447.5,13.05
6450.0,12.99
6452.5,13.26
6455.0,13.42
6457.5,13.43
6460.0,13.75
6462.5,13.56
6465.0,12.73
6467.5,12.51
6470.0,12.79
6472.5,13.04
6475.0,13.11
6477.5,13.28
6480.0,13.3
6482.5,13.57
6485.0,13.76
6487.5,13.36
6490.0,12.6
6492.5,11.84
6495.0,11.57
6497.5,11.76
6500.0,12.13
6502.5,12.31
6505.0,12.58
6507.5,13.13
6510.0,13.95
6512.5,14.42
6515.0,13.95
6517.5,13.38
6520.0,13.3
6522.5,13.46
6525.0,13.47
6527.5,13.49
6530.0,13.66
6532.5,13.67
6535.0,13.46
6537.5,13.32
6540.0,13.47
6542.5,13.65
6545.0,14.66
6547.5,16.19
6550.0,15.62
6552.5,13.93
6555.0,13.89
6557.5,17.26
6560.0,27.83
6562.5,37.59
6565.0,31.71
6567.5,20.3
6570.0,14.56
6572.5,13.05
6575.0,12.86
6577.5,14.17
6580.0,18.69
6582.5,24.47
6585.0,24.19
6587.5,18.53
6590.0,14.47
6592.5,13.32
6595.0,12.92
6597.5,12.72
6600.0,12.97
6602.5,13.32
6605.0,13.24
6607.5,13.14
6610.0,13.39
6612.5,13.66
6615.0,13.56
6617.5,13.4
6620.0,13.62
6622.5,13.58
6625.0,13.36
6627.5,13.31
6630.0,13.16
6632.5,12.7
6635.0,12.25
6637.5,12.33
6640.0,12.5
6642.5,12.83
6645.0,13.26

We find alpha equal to 1.32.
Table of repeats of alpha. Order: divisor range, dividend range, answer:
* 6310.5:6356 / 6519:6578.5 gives 1.28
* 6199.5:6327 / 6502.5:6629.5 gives 1.21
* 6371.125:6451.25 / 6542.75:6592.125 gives 1.42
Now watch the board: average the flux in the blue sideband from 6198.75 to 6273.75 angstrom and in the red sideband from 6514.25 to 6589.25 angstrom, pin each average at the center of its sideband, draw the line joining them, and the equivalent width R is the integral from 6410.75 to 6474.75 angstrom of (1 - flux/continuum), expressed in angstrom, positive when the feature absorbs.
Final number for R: 9.28 angstrom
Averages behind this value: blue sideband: 12.8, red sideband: 17.1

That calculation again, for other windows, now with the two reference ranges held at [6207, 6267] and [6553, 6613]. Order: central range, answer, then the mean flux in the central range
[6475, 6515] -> 8.3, 12.9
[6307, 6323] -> 0.8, 13.1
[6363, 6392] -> 2.6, 13.4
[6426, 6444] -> 2.3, 13.5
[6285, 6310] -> 1.0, 13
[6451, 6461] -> 1.5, 13.4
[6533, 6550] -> 2.8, 14.2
